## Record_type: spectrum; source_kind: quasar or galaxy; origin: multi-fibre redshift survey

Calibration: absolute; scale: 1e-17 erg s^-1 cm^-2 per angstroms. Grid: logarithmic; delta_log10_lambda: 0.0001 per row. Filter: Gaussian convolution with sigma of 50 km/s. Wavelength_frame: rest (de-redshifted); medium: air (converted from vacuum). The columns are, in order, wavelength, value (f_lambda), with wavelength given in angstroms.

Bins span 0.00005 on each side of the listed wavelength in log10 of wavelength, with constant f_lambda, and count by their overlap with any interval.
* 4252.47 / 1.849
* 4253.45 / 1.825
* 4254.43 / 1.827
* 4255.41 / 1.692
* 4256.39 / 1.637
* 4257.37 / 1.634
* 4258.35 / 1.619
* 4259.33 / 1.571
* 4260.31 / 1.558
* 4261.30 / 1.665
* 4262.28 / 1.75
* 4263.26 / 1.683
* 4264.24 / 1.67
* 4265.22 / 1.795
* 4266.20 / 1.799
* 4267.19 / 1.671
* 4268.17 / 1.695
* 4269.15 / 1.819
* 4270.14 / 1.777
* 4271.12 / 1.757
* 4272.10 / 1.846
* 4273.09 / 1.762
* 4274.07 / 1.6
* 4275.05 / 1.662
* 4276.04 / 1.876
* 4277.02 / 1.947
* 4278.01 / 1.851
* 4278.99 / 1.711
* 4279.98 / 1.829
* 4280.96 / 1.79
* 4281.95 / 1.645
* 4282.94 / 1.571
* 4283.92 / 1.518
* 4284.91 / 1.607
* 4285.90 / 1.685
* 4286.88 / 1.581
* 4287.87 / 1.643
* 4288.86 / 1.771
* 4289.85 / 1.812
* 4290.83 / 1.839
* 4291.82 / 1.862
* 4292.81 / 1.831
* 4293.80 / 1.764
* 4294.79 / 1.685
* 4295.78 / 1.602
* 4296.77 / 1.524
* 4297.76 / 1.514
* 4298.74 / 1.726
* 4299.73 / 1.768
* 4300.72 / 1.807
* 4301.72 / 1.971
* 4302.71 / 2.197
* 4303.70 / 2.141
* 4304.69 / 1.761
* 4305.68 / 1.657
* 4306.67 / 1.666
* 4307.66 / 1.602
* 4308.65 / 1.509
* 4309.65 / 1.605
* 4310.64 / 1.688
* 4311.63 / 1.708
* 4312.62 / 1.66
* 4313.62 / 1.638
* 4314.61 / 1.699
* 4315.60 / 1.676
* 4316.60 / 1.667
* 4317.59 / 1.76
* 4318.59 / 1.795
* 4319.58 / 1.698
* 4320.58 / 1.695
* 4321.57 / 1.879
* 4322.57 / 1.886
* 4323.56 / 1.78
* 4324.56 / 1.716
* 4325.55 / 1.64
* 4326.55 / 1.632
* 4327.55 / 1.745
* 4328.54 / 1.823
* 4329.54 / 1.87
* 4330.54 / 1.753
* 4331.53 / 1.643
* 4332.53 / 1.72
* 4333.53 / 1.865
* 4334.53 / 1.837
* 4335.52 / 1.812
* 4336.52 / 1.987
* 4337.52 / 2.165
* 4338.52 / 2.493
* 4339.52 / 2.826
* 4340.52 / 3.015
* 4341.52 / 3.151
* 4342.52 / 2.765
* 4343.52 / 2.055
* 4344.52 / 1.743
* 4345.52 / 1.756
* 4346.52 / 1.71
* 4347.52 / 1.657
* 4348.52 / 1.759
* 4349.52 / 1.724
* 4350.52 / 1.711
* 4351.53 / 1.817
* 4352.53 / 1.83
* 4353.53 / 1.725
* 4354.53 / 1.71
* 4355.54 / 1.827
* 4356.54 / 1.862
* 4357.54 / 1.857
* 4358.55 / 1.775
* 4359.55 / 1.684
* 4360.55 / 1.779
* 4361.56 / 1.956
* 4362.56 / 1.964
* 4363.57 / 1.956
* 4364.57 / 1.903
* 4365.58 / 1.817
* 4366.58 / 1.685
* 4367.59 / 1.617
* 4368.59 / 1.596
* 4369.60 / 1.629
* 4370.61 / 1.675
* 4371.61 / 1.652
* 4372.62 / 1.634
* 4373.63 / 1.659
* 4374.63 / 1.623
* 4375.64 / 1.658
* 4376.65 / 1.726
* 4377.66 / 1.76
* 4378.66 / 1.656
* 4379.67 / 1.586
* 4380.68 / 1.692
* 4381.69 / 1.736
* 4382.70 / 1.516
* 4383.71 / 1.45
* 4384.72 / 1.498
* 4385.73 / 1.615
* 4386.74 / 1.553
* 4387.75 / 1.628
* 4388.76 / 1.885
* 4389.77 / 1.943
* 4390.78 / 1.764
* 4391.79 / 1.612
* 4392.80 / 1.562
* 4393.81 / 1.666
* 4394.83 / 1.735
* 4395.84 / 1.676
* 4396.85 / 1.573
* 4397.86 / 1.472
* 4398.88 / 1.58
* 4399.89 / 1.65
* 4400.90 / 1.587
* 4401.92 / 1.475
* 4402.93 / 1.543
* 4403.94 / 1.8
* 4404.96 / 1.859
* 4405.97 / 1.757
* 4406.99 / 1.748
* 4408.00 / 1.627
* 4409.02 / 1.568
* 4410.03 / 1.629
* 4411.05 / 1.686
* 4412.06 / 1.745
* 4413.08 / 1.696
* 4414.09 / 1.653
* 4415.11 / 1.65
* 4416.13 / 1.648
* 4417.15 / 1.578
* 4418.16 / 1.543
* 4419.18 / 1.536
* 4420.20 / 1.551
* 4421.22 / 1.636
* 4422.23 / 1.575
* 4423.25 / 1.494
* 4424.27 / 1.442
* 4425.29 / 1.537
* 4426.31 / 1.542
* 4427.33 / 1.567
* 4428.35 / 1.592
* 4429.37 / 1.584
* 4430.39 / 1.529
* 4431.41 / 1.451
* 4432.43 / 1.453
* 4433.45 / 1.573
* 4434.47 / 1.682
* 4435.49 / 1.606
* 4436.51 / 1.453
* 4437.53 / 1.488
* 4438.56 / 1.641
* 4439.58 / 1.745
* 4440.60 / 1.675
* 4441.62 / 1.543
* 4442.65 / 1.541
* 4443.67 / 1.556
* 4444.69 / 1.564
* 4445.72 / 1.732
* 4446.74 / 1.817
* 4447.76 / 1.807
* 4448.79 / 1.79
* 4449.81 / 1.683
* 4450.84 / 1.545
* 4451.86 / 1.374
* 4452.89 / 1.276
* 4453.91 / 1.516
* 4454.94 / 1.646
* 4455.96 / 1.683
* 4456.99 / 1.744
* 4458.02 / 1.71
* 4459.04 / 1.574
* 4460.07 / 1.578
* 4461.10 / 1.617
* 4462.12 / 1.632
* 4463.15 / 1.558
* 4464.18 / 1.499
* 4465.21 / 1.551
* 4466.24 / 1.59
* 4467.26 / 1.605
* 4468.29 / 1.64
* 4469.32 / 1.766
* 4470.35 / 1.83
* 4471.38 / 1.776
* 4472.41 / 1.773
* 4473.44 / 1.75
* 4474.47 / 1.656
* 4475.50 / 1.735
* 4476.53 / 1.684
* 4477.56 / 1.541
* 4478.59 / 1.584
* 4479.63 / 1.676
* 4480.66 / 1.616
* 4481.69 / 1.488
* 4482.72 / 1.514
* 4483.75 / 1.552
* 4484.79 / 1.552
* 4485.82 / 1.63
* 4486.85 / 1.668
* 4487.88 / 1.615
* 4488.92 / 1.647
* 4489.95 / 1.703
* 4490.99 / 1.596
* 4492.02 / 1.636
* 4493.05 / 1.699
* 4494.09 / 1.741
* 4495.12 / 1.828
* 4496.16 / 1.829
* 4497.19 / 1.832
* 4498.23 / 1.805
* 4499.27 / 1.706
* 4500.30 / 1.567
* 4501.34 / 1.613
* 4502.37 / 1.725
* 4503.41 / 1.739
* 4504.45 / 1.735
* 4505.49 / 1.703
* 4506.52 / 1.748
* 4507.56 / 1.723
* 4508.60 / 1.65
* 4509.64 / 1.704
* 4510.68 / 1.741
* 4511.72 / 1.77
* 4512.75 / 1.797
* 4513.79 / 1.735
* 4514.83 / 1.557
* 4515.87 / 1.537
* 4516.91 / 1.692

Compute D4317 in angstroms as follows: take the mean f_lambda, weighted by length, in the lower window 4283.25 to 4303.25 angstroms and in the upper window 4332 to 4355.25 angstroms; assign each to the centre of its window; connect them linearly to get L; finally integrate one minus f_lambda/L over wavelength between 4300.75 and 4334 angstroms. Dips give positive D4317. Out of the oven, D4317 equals 2.2 angstroms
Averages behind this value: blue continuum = 1.73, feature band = 1.75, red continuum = 2.03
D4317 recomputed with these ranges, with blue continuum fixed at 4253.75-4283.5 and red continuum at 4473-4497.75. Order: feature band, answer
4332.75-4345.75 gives -4.31 angstroms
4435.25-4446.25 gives 0.50 angstroms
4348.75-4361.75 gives -0.67 angstroms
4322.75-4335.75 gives -0.41 angstroms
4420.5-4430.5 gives 0.75 angstroms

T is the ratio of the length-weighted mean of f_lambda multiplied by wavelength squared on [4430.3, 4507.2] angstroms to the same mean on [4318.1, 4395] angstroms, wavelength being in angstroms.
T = 1.0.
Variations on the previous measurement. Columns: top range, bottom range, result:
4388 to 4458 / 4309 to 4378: 0.91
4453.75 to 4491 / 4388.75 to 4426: 1.03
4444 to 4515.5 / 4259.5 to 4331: 1.04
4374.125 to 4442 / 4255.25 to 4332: 0.99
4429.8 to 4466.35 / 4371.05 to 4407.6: 0.99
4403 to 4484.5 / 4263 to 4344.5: 0.95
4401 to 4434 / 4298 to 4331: 0.96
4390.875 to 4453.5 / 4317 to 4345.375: 0.84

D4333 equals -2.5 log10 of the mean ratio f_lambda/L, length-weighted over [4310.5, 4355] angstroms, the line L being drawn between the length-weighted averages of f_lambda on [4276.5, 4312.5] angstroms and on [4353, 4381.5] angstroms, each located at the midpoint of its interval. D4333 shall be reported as -0.09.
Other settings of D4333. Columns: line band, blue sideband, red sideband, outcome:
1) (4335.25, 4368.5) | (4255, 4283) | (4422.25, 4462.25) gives -0.19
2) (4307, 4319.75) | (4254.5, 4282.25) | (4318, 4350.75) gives 0.13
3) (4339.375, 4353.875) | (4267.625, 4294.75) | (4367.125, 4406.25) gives -0.22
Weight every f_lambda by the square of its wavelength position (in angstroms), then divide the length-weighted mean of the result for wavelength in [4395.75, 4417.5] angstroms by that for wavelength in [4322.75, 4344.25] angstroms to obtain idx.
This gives 0.83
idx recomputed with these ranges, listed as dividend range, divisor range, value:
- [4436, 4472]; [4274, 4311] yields 1.01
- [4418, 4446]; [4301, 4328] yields 0.95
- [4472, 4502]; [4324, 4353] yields 0.90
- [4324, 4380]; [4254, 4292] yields 1.12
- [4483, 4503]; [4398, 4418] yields 1.06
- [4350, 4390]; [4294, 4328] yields 1.02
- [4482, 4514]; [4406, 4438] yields 1.10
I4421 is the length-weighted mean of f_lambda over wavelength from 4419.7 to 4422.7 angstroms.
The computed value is 1.59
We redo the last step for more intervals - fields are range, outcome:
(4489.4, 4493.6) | 1.66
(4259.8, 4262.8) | 1.65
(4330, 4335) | 1.76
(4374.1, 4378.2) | 1.69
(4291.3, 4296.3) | 1.75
